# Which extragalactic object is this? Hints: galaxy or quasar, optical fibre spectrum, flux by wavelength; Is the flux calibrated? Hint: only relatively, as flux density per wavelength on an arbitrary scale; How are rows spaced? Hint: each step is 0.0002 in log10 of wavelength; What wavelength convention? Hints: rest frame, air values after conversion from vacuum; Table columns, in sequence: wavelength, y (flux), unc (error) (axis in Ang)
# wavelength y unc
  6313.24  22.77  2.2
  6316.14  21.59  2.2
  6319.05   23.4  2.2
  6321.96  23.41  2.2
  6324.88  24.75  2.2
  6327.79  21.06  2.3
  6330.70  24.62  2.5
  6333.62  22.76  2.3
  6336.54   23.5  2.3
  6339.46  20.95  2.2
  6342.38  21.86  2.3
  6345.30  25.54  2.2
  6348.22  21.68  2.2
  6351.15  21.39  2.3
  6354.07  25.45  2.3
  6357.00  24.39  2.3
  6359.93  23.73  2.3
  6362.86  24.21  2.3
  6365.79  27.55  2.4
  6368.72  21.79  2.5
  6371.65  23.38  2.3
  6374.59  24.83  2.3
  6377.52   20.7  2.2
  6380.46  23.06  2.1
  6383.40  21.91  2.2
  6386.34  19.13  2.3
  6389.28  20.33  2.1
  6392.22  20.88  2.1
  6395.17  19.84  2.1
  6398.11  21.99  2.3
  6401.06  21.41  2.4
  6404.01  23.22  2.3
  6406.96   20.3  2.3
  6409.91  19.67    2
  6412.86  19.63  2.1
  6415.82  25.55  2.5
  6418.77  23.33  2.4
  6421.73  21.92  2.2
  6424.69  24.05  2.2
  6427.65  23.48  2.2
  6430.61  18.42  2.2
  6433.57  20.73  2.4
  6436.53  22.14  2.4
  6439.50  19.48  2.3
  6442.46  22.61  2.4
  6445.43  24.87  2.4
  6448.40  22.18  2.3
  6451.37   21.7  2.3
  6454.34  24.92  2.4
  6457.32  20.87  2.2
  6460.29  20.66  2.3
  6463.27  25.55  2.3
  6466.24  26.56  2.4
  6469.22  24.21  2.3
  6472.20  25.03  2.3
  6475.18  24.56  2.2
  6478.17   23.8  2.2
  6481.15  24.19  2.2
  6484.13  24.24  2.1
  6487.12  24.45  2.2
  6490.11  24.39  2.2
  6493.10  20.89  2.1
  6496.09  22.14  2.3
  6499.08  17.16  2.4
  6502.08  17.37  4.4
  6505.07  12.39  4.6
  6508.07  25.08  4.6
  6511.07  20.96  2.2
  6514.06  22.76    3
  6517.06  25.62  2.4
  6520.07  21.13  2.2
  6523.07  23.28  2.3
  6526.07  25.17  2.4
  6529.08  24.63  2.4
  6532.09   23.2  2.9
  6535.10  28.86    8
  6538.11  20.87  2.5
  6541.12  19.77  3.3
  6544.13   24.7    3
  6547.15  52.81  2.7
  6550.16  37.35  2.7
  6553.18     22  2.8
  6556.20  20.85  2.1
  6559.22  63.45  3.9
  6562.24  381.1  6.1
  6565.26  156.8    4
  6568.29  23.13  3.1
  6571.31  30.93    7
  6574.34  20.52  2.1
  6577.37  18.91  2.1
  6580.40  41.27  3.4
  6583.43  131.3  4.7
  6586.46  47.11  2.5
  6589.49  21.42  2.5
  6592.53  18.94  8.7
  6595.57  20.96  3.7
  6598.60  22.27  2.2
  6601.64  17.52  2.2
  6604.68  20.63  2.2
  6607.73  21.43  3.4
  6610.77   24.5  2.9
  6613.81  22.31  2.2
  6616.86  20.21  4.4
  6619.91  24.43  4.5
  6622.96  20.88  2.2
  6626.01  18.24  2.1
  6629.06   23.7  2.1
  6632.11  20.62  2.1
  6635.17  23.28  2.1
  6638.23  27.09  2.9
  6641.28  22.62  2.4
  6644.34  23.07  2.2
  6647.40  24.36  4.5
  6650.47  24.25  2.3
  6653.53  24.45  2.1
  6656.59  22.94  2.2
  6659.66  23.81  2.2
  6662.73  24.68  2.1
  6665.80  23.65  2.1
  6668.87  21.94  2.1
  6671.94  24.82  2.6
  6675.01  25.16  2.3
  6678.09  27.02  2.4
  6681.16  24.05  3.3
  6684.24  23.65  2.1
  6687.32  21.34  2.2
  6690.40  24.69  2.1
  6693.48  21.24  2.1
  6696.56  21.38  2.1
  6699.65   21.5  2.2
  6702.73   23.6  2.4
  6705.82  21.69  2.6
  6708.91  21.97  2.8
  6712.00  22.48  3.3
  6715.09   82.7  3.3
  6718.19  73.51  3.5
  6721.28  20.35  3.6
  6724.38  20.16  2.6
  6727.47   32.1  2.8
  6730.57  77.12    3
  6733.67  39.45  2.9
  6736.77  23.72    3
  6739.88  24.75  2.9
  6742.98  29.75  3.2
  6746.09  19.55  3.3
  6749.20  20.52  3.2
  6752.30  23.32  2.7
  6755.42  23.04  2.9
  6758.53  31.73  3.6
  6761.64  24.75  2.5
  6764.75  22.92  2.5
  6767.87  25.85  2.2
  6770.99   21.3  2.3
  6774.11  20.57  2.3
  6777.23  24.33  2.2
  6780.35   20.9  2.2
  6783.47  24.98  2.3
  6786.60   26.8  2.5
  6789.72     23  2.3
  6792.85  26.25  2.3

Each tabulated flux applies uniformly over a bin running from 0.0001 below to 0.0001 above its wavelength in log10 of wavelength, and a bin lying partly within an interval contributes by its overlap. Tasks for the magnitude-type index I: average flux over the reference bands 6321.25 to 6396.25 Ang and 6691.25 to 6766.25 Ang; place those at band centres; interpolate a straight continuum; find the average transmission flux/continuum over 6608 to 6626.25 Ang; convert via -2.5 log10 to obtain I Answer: 0.28 mag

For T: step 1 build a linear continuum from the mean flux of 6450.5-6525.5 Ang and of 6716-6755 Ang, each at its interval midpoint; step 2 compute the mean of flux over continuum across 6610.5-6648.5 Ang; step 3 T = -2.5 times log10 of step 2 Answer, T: 0.28 mag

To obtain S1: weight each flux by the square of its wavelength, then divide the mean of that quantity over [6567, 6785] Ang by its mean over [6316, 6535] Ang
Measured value 1.32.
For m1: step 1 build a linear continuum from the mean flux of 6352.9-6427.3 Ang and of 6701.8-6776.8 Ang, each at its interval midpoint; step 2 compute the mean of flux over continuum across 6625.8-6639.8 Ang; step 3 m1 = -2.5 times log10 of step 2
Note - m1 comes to 0.23 mag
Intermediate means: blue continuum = 22.5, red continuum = 31.1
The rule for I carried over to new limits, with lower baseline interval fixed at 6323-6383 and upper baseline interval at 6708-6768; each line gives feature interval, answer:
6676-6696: 0.33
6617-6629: 0.38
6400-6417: 0.15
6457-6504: 0.17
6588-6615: 0.37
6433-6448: 0.16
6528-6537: 0.10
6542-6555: -0.17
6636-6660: 0.27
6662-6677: 0.29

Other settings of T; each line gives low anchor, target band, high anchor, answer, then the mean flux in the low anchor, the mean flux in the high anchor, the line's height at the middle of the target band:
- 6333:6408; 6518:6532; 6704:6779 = 0.110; 22.5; 31.1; 26.1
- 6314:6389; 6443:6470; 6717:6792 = 0.047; 23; 28.7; 24.5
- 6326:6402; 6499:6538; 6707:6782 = 0.172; 22.6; 31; 26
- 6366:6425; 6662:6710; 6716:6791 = 0.200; 21.9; 29.4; 28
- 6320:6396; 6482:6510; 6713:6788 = 0.225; 22.8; 31.3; 25.8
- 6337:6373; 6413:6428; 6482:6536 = -0.013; 23.5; 22.4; 23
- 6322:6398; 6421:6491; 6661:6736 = 0.087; 22.8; 30.8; 25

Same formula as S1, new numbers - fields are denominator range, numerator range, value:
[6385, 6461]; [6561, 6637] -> 2.24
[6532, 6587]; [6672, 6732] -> 0.53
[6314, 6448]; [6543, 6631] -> 2.23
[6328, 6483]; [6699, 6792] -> 1.45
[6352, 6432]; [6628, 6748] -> 1.38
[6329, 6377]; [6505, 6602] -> 2.05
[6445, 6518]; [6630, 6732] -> 1.34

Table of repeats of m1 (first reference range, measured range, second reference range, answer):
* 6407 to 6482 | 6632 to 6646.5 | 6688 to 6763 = 0.20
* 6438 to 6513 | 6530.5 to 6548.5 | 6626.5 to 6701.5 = -0.23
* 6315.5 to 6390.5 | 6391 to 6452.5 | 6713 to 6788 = 0.12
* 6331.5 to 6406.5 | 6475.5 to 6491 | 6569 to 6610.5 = 0.15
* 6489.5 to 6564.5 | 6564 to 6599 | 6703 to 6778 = -0.18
